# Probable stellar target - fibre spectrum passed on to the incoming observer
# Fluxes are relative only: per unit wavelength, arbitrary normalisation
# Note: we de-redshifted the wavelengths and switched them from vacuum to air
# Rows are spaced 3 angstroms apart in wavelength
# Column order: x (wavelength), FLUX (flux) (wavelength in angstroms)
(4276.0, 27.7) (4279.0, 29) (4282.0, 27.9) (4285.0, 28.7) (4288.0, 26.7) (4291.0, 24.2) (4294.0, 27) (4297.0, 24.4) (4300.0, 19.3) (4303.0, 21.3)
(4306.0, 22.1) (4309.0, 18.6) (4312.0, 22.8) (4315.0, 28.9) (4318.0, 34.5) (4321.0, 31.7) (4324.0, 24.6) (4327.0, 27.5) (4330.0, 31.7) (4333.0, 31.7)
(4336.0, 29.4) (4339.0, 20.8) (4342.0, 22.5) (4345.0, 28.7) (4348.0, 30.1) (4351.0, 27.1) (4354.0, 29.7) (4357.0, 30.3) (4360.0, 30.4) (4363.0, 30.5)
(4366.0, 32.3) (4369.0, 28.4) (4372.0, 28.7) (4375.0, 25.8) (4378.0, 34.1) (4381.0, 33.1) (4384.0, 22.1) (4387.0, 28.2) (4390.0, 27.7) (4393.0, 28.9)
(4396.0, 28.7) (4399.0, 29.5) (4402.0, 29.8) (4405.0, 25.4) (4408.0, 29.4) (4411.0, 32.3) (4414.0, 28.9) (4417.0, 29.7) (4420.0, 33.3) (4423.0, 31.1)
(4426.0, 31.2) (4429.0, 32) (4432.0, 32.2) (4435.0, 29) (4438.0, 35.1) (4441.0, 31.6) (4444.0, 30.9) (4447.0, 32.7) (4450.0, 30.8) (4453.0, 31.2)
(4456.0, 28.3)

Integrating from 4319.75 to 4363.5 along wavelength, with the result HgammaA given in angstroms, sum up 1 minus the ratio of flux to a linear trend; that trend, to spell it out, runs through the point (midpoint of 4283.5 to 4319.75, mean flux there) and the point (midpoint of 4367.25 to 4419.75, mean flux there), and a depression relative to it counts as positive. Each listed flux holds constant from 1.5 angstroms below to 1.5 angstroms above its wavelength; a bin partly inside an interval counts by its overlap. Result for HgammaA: -2.8 angstroms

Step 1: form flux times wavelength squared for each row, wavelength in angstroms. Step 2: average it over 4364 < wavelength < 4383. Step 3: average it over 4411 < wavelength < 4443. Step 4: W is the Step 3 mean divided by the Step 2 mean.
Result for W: 1.07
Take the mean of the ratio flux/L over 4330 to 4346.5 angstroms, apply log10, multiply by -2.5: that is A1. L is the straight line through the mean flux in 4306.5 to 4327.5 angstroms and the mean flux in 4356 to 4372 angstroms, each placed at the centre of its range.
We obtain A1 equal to 0.05 mag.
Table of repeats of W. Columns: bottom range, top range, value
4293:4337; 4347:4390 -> 1.14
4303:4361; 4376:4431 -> 1.12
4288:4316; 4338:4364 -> 1.23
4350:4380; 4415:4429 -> 1.08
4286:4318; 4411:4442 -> 1.38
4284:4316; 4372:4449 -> 1.33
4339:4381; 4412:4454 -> 1.12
